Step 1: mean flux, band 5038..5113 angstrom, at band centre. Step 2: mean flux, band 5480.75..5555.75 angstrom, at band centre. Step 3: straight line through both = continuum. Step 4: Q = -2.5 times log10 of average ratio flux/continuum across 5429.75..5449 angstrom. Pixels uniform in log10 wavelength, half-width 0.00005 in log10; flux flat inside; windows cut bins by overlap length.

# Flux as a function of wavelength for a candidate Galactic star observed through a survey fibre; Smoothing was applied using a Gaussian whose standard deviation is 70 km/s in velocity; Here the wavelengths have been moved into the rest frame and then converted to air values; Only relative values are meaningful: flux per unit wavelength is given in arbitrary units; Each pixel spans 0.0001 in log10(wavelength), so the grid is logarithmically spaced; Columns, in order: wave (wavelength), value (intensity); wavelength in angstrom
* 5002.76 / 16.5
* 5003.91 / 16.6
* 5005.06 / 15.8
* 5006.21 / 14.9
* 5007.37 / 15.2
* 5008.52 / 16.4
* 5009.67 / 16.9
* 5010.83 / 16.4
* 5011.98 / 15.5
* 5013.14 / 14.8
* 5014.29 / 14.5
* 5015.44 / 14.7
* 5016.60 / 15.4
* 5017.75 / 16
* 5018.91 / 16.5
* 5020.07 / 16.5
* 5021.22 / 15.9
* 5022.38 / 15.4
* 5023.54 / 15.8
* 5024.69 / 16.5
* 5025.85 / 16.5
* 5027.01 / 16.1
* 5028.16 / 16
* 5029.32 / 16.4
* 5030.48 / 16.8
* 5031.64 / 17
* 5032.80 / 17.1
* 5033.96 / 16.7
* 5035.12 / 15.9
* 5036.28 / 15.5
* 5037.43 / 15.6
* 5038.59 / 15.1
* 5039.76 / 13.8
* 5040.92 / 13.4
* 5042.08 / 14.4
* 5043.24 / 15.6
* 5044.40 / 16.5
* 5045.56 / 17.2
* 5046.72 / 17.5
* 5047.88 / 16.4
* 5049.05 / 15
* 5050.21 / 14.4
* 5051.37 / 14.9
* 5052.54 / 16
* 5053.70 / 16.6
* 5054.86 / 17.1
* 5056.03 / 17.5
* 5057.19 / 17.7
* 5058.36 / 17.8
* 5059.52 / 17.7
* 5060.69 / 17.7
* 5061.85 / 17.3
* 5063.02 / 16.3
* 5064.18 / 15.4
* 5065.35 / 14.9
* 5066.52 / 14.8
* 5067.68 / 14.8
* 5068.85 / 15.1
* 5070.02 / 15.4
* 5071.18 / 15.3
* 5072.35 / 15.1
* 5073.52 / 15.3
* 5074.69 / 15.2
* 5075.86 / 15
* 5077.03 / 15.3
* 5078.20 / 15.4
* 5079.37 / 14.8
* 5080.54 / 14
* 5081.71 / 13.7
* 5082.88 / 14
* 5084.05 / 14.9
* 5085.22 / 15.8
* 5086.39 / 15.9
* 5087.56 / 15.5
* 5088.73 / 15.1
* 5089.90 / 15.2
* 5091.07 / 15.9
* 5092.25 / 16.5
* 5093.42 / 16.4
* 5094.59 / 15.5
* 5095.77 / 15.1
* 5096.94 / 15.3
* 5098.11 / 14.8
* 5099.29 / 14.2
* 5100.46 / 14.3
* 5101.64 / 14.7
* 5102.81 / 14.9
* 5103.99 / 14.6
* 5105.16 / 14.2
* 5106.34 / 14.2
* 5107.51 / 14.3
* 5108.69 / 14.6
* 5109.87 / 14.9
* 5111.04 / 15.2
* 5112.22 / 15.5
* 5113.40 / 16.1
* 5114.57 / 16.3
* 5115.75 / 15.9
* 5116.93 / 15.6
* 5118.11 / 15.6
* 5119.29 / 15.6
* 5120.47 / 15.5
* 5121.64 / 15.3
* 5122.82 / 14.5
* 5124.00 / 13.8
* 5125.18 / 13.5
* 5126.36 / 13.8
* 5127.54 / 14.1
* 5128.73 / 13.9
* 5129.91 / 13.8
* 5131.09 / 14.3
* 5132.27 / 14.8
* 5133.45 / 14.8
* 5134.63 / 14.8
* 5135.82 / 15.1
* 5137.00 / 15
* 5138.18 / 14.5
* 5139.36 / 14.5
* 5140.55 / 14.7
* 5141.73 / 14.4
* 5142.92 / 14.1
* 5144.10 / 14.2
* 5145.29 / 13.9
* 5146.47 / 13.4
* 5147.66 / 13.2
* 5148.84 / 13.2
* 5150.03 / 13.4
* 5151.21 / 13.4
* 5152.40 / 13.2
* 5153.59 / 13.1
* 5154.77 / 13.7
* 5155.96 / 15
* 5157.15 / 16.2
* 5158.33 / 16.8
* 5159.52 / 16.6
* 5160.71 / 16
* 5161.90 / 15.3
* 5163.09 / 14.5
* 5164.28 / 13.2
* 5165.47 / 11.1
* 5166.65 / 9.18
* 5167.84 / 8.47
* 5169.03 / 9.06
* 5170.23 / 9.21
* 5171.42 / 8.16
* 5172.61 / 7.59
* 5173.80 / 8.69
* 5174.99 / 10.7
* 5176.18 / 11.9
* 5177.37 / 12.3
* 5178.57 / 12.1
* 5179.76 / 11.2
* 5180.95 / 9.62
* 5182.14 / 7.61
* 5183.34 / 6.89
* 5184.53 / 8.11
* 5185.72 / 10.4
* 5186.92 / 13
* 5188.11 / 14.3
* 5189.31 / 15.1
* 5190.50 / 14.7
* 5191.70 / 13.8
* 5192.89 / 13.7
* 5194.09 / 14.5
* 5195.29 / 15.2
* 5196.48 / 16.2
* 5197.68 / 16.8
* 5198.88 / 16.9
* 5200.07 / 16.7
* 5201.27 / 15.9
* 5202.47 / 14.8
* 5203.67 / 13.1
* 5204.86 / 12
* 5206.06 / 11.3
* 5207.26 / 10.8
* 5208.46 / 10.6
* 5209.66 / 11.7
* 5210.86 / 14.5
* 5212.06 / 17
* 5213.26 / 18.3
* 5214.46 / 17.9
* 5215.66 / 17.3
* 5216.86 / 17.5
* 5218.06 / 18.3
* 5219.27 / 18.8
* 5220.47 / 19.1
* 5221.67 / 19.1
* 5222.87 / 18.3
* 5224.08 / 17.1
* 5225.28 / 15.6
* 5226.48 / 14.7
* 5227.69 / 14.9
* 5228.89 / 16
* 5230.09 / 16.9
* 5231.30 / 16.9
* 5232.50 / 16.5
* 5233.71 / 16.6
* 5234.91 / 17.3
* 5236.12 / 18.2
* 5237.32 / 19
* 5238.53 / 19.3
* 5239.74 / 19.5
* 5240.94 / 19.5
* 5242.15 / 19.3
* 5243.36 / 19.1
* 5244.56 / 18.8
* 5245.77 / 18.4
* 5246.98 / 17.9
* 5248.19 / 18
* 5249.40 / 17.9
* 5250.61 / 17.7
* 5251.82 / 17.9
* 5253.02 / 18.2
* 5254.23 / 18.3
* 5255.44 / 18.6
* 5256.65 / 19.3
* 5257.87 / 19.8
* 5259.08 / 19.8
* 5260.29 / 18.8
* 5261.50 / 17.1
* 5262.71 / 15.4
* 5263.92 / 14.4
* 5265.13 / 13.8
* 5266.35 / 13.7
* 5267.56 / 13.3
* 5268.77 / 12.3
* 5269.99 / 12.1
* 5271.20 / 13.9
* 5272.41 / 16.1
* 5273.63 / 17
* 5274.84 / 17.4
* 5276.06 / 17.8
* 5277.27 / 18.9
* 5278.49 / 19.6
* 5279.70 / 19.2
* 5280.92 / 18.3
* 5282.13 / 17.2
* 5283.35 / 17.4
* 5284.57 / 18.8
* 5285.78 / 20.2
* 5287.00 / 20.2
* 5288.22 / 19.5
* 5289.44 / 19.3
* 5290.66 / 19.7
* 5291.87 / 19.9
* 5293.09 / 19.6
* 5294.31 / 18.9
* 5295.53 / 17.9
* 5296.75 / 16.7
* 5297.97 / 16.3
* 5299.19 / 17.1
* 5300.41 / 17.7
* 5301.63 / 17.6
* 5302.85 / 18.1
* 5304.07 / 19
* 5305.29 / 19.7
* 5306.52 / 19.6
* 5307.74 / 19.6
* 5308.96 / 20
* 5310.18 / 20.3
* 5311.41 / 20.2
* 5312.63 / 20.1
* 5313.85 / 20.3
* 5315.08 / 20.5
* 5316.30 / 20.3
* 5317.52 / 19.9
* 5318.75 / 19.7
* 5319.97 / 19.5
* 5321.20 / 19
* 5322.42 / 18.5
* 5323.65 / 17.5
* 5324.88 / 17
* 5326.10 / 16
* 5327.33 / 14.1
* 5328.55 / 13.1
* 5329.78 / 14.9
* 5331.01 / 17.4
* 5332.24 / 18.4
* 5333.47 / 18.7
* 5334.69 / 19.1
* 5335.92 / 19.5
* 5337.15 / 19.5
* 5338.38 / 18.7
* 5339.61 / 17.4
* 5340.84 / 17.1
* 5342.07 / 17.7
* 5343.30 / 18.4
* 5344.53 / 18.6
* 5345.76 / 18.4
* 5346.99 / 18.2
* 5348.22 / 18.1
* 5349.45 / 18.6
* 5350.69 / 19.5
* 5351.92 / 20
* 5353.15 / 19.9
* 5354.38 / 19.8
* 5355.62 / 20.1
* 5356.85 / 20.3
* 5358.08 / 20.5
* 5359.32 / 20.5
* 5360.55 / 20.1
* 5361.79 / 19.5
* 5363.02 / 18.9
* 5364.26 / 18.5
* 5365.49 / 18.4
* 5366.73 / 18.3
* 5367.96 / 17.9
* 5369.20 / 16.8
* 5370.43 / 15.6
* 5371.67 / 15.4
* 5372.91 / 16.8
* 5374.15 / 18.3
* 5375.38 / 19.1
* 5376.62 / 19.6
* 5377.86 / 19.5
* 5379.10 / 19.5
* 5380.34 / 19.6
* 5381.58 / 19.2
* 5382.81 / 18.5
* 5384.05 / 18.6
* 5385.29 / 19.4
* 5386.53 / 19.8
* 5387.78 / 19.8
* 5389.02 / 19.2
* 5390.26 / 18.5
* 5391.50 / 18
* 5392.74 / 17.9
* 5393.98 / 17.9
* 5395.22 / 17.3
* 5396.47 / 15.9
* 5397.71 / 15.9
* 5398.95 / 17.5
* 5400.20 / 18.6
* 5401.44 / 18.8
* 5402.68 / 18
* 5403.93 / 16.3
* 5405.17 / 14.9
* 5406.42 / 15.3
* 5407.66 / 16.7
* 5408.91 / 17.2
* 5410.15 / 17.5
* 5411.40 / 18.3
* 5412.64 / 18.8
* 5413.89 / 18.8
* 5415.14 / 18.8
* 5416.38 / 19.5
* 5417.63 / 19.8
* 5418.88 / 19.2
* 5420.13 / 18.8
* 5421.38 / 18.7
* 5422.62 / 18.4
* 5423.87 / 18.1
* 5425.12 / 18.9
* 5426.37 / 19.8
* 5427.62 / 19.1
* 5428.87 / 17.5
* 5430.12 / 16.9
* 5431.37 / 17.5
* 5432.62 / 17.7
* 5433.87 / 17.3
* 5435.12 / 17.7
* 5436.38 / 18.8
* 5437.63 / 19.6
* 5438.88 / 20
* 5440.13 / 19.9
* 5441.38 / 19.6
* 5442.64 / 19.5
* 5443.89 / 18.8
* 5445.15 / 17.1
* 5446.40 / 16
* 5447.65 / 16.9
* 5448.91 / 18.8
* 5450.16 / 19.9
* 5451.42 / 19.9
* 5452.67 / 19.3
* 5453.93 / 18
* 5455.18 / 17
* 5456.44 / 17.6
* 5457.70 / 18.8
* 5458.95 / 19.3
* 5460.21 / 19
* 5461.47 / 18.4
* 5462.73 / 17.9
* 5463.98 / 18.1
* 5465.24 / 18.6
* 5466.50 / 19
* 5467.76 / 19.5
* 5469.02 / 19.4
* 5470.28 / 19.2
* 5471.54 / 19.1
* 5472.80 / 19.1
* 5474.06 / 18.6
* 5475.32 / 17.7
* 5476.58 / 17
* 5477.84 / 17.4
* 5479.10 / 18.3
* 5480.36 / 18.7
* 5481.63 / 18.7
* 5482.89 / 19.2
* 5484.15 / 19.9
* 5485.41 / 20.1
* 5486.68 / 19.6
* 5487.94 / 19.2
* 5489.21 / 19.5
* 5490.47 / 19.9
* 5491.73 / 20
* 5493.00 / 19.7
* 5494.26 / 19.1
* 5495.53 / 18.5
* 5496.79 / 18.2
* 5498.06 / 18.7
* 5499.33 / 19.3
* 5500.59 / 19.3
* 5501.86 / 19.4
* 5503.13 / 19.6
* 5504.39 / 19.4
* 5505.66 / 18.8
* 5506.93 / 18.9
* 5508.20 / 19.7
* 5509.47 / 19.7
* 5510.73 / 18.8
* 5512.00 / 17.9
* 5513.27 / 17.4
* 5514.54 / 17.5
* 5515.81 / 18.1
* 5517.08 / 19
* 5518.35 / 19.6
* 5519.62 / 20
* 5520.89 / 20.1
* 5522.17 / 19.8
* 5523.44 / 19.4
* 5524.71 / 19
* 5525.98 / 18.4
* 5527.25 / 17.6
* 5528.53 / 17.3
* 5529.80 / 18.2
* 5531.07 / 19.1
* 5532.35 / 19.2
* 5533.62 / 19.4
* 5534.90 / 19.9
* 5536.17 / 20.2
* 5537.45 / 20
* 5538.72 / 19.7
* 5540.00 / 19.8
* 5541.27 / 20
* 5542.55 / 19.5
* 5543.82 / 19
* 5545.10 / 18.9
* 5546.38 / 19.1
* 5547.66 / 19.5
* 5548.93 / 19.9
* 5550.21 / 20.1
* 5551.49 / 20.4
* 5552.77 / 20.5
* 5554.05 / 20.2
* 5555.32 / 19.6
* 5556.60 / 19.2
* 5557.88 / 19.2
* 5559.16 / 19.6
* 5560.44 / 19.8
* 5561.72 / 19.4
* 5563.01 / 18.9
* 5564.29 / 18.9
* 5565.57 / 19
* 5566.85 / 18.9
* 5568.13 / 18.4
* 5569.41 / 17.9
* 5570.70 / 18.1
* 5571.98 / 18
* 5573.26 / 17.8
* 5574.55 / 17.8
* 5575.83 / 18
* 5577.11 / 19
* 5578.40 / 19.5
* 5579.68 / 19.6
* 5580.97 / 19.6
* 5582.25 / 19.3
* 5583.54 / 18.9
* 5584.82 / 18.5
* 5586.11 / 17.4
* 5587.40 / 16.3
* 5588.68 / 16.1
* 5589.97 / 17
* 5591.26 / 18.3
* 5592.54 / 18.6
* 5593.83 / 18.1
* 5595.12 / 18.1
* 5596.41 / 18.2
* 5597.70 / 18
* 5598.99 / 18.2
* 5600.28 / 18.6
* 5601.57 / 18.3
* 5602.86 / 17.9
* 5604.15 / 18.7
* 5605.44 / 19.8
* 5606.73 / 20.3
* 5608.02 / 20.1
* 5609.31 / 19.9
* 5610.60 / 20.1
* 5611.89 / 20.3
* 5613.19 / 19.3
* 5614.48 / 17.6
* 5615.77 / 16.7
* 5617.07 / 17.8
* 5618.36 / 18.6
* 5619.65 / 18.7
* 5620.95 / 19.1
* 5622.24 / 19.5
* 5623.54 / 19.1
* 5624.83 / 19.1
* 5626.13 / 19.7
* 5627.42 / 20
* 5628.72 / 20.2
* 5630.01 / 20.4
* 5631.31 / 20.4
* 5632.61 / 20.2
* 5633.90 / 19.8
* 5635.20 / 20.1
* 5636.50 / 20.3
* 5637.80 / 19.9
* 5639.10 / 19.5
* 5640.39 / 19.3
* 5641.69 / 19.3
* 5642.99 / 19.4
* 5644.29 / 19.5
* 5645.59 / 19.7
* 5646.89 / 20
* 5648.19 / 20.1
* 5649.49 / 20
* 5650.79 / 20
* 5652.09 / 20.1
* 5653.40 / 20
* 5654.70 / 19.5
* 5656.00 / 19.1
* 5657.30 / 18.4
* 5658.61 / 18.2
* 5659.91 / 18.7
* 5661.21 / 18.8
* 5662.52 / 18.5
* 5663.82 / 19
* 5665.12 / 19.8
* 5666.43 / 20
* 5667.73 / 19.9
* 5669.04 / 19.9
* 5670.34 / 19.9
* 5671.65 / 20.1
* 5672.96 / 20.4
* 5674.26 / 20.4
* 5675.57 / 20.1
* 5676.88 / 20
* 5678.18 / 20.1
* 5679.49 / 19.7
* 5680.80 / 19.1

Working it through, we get 0.02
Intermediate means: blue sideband 15.4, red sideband 19.3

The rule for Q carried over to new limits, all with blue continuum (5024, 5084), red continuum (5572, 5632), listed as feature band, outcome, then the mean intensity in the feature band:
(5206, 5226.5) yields 0.03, 16.2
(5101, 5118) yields 0.07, 15.1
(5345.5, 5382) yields -0.08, 18.8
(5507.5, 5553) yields -0.05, 19.2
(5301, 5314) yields -0.14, 19.5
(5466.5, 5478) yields -0.03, 18.6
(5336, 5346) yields -0.06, 18.3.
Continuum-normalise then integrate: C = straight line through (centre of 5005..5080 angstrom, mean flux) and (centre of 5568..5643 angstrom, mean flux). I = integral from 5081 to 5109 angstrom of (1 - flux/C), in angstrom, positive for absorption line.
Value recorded 2.0 angstrom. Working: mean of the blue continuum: 15.8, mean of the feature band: 15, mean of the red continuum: 18.9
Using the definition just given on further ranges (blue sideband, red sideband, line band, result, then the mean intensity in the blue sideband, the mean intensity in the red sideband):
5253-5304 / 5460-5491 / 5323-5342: 0.7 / 17.5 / 18.8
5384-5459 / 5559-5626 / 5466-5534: -1.9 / 18.2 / 18.6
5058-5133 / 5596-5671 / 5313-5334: -1.3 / 15.1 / 19.3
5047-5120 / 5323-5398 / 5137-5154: 2.4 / 15.5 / 18.3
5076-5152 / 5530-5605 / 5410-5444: -2.1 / 14.7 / 18.9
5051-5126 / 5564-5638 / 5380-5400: -1.0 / 15.4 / 18.8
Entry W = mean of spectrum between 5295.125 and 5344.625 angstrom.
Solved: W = 18.3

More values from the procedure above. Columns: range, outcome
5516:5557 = 19.4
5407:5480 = 18.5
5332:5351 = 18.5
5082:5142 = 14.9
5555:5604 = 18.5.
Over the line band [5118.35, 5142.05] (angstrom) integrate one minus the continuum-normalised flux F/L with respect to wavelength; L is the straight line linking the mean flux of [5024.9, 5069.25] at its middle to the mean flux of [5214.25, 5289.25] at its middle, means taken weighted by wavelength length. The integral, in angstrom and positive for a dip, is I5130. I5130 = 3.0 angstrom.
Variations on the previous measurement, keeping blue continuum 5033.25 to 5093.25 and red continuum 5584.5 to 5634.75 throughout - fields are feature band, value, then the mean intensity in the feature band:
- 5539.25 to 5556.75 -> -1.2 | 19.7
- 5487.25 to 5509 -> -1.3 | 19.2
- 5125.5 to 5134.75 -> 1.0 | 14.2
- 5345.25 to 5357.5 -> -1.4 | 19.3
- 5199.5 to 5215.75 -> 2.1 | 14.3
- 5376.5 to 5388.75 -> -1.3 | 19.3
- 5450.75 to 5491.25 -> -1.8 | 18.8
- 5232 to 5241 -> -0.8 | 18.2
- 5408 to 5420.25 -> -0.7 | 18.6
